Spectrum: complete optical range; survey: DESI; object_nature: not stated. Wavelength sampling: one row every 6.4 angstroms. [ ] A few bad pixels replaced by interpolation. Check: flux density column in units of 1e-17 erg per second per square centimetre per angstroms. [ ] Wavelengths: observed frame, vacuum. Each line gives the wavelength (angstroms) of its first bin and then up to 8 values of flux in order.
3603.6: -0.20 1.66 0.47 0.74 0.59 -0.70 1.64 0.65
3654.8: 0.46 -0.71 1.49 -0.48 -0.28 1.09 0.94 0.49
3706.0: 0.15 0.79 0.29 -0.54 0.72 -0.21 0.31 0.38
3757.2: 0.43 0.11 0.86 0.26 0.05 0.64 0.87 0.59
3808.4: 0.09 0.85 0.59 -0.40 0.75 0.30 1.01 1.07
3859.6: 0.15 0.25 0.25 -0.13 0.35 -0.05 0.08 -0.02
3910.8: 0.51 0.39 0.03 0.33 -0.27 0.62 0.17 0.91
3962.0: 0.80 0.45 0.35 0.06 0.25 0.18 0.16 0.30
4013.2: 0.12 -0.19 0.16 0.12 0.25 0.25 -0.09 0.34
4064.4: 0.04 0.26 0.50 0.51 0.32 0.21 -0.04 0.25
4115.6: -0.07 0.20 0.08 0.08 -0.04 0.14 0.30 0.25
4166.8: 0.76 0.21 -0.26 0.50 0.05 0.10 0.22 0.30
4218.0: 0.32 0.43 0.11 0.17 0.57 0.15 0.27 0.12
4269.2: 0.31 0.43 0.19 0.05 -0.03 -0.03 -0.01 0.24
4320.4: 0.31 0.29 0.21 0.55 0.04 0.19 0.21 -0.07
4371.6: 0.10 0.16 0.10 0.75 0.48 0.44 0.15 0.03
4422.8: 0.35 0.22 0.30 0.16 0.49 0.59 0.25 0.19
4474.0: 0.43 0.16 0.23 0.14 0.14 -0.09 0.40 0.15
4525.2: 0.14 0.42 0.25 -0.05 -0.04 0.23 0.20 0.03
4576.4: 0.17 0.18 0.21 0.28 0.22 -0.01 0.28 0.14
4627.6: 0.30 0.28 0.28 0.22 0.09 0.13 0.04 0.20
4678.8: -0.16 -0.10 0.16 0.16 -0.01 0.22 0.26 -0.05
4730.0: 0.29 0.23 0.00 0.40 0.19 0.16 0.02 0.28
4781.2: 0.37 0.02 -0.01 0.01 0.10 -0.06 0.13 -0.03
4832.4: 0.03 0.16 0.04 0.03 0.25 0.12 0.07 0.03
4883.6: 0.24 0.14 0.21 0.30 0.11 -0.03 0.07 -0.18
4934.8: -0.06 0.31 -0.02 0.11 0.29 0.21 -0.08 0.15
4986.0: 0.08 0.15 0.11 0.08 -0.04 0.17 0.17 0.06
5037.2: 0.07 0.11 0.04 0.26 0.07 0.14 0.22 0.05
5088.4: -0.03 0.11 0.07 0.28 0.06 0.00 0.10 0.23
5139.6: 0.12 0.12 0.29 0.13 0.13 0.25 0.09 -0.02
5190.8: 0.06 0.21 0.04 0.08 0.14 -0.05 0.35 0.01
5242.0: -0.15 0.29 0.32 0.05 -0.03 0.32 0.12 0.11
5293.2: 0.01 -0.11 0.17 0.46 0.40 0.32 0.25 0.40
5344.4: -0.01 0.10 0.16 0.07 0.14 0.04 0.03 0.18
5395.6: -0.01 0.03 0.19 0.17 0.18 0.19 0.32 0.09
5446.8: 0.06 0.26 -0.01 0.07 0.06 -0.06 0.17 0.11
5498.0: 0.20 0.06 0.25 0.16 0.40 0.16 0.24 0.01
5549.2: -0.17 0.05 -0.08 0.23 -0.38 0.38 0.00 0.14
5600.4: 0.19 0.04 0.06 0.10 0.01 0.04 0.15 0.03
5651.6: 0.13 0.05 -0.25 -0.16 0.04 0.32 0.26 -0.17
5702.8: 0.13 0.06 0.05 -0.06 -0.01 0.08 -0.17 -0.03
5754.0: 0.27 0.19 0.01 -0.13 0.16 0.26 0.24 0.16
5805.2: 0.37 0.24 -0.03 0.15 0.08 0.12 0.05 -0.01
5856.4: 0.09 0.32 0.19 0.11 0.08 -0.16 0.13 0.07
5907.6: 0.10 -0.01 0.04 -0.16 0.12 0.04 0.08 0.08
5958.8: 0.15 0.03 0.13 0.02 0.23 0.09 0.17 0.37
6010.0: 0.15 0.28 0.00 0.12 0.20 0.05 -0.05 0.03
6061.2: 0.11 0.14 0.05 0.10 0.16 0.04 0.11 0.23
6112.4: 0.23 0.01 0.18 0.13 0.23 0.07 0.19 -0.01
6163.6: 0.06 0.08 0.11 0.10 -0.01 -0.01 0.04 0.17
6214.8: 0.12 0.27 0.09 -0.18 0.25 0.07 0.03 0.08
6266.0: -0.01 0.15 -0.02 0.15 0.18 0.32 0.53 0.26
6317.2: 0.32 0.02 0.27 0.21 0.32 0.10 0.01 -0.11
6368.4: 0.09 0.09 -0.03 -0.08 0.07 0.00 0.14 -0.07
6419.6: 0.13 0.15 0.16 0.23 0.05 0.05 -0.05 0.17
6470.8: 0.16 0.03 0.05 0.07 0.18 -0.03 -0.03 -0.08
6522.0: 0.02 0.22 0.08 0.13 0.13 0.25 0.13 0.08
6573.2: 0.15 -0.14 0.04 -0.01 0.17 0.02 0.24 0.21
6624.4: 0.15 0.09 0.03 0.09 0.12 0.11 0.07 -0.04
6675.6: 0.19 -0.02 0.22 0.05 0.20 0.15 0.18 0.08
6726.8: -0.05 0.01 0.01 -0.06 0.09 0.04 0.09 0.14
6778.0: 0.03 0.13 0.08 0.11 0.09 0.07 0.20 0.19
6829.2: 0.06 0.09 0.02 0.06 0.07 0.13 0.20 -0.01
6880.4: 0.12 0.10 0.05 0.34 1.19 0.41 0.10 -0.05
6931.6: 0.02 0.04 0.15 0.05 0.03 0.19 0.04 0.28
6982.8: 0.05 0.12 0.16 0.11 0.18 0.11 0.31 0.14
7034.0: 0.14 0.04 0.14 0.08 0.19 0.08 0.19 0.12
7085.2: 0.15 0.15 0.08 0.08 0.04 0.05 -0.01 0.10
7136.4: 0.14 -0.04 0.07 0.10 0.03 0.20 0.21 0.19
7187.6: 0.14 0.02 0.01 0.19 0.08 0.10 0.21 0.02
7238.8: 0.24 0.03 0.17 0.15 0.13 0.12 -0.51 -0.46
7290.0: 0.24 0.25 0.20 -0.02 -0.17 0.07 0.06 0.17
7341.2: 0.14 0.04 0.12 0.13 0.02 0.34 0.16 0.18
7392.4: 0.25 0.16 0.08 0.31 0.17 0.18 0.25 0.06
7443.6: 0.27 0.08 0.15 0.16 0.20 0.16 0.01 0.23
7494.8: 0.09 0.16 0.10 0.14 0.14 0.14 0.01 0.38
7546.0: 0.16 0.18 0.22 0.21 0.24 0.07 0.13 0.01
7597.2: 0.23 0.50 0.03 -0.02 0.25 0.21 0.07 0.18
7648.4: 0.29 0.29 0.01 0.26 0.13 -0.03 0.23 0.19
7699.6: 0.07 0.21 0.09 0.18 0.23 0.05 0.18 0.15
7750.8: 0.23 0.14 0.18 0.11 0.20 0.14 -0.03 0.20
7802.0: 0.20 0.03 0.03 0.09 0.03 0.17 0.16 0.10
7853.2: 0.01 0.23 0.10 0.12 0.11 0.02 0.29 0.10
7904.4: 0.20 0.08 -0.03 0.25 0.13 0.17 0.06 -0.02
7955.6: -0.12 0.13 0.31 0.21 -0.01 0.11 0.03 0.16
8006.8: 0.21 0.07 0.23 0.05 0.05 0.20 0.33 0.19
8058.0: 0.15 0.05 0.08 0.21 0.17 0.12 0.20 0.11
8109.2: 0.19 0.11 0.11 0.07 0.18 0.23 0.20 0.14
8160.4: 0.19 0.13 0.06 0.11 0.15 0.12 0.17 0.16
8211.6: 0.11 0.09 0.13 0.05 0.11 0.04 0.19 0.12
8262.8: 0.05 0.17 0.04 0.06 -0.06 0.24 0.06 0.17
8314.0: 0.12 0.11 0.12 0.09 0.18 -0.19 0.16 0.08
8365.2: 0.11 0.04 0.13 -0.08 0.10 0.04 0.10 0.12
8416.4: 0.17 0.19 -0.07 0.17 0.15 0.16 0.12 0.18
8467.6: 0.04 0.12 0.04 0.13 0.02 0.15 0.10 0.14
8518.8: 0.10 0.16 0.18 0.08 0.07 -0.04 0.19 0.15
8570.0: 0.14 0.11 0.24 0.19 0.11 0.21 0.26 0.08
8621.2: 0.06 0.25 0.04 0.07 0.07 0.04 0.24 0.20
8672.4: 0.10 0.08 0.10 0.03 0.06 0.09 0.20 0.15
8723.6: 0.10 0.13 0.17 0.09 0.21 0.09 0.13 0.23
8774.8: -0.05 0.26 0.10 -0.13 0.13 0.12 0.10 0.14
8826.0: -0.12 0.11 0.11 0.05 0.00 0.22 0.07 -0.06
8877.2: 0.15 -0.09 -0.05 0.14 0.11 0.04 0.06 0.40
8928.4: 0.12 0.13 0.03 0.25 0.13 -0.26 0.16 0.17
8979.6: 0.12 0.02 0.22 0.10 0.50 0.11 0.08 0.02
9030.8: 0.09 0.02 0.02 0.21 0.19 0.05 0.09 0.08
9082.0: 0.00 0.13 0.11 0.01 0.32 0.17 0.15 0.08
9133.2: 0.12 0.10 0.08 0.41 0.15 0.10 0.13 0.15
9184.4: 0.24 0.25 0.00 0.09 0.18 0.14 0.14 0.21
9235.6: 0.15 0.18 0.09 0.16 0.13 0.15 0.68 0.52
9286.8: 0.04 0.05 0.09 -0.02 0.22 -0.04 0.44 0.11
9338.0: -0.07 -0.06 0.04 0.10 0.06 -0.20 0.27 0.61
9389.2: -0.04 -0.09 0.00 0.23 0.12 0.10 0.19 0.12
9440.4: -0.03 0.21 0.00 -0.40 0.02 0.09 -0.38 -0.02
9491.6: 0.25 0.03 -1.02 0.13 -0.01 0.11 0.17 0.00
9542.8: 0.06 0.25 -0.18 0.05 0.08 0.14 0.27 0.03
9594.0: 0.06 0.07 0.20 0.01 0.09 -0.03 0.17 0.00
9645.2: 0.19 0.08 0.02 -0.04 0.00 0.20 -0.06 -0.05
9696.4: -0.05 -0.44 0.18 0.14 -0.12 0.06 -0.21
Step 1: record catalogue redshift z 0.852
